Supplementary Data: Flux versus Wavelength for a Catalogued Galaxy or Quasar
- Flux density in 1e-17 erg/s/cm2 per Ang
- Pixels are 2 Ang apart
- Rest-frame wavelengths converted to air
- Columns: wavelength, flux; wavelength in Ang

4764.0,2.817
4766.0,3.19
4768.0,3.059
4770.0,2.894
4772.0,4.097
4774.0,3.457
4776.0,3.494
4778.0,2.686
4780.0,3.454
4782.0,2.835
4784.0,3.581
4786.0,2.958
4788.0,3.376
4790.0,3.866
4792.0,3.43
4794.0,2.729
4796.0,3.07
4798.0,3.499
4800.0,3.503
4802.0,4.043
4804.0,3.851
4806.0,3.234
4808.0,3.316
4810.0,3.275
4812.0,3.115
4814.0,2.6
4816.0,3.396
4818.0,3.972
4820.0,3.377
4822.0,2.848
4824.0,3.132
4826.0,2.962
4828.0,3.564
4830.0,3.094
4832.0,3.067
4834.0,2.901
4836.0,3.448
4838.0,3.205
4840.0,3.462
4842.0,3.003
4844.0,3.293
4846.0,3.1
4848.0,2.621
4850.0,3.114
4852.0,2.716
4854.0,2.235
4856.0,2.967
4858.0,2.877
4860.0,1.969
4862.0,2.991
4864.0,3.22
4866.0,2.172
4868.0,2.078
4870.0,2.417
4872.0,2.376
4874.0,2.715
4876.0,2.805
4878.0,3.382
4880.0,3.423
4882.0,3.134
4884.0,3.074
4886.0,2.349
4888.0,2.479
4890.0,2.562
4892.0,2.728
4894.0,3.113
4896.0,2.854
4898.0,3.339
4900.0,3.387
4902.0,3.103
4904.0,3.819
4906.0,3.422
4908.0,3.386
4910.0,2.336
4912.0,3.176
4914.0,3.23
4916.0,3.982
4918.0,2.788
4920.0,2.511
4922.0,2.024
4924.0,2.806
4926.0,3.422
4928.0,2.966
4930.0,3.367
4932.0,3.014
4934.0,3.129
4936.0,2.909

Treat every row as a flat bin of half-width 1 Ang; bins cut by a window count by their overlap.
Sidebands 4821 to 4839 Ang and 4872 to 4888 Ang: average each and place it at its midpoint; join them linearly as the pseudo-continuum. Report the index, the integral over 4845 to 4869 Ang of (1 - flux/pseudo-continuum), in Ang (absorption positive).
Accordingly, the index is 2.8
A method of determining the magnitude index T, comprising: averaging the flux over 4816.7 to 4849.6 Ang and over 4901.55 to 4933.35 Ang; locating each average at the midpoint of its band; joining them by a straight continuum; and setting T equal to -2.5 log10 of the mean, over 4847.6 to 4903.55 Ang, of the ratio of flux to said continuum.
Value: 0.12 mag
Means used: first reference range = 3.19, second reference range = 3.08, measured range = 2.8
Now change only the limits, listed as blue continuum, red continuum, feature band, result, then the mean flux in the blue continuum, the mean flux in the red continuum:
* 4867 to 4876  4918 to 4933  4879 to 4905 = -0.16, 2.44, 2.87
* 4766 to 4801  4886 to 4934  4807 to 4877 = 0.08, 3.29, 3.02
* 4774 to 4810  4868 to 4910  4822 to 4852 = 0.02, 3.35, 2.96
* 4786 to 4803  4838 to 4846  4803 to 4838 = 0.02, 3.41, 3.23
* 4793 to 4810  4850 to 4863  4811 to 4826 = -0.01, 3.4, 2.66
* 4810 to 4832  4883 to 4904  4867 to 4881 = 0.10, 3.2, 2.94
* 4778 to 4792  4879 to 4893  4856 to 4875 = 0.14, 3.3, 2.82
